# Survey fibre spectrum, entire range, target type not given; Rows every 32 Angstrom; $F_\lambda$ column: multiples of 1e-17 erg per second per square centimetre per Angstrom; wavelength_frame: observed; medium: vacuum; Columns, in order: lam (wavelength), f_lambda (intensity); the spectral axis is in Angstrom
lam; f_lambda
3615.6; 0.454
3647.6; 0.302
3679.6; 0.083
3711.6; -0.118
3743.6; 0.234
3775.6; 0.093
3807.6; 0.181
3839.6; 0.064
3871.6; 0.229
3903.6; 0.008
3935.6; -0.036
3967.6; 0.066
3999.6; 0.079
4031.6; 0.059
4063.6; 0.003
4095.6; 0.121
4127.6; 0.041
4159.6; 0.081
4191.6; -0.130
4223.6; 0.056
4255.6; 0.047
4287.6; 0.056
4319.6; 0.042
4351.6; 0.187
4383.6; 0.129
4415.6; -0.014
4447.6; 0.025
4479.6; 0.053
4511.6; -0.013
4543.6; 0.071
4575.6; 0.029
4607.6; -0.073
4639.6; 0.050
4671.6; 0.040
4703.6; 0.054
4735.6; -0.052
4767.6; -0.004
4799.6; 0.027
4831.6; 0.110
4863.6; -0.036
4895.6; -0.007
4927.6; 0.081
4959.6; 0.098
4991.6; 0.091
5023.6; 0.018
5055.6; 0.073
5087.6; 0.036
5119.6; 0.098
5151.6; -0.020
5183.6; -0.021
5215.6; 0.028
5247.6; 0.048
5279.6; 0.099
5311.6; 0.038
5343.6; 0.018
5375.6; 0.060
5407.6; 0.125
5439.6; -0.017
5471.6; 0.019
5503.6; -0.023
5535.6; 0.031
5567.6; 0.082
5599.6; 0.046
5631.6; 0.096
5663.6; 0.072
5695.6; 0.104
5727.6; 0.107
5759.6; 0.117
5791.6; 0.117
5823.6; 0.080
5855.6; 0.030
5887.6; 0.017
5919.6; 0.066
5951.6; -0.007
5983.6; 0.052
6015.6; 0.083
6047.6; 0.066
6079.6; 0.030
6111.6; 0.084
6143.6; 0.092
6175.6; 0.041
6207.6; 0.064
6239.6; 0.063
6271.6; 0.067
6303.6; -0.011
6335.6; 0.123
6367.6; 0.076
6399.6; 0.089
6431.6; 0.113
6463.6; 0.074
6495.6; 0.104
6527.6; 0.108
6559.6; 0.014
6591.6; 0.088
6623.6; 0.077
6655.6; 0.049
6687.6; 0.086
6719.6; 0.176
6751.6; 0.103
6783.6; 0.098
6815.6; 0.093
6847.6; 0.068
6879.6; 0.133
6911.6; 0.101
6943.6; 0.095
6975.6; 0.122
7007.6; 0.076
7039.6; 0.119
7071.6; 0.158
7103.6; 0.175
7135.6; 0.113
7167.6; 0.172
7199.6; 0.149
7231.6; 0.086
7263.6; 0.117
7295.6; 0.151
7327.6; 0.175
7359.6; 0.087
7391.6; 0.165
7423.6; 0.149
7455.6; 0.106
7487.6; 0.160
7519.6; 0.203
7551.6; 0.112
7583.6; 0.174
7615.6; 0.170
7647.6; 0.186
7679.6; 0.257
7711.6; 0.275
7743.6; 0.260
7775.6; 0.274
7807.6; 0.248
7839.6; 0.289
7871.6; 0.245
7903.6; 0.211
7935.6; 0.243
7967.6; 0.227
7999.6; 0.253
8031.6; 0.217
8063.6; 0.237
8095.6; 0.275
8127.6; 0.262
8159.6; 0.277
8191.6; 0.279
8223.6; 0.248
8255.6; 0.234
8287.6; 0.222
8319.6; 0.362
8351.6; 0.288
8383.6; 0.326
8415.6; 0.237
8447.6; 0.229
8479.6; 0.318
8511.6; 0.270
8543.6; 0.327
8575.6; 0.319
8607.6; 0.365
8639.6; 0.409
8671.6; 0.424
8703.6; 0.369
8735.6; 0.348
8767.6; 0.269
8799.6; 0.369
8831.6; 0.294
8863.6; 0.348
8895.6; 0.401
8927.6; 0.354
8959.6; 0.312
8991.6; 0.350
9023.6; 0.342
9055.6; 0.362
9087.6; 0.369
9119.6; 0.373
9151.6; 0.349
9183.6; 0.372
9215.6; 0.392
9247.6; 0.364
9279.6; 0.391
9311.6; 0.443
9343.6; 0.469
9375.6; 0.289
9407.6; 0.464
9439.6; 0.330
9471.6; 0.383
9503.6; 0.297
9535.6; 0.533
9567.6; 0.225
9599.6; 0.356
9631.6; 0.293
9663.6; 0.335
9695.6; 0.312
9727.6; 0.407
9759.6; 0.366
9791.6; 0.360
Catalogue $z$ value 0.92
